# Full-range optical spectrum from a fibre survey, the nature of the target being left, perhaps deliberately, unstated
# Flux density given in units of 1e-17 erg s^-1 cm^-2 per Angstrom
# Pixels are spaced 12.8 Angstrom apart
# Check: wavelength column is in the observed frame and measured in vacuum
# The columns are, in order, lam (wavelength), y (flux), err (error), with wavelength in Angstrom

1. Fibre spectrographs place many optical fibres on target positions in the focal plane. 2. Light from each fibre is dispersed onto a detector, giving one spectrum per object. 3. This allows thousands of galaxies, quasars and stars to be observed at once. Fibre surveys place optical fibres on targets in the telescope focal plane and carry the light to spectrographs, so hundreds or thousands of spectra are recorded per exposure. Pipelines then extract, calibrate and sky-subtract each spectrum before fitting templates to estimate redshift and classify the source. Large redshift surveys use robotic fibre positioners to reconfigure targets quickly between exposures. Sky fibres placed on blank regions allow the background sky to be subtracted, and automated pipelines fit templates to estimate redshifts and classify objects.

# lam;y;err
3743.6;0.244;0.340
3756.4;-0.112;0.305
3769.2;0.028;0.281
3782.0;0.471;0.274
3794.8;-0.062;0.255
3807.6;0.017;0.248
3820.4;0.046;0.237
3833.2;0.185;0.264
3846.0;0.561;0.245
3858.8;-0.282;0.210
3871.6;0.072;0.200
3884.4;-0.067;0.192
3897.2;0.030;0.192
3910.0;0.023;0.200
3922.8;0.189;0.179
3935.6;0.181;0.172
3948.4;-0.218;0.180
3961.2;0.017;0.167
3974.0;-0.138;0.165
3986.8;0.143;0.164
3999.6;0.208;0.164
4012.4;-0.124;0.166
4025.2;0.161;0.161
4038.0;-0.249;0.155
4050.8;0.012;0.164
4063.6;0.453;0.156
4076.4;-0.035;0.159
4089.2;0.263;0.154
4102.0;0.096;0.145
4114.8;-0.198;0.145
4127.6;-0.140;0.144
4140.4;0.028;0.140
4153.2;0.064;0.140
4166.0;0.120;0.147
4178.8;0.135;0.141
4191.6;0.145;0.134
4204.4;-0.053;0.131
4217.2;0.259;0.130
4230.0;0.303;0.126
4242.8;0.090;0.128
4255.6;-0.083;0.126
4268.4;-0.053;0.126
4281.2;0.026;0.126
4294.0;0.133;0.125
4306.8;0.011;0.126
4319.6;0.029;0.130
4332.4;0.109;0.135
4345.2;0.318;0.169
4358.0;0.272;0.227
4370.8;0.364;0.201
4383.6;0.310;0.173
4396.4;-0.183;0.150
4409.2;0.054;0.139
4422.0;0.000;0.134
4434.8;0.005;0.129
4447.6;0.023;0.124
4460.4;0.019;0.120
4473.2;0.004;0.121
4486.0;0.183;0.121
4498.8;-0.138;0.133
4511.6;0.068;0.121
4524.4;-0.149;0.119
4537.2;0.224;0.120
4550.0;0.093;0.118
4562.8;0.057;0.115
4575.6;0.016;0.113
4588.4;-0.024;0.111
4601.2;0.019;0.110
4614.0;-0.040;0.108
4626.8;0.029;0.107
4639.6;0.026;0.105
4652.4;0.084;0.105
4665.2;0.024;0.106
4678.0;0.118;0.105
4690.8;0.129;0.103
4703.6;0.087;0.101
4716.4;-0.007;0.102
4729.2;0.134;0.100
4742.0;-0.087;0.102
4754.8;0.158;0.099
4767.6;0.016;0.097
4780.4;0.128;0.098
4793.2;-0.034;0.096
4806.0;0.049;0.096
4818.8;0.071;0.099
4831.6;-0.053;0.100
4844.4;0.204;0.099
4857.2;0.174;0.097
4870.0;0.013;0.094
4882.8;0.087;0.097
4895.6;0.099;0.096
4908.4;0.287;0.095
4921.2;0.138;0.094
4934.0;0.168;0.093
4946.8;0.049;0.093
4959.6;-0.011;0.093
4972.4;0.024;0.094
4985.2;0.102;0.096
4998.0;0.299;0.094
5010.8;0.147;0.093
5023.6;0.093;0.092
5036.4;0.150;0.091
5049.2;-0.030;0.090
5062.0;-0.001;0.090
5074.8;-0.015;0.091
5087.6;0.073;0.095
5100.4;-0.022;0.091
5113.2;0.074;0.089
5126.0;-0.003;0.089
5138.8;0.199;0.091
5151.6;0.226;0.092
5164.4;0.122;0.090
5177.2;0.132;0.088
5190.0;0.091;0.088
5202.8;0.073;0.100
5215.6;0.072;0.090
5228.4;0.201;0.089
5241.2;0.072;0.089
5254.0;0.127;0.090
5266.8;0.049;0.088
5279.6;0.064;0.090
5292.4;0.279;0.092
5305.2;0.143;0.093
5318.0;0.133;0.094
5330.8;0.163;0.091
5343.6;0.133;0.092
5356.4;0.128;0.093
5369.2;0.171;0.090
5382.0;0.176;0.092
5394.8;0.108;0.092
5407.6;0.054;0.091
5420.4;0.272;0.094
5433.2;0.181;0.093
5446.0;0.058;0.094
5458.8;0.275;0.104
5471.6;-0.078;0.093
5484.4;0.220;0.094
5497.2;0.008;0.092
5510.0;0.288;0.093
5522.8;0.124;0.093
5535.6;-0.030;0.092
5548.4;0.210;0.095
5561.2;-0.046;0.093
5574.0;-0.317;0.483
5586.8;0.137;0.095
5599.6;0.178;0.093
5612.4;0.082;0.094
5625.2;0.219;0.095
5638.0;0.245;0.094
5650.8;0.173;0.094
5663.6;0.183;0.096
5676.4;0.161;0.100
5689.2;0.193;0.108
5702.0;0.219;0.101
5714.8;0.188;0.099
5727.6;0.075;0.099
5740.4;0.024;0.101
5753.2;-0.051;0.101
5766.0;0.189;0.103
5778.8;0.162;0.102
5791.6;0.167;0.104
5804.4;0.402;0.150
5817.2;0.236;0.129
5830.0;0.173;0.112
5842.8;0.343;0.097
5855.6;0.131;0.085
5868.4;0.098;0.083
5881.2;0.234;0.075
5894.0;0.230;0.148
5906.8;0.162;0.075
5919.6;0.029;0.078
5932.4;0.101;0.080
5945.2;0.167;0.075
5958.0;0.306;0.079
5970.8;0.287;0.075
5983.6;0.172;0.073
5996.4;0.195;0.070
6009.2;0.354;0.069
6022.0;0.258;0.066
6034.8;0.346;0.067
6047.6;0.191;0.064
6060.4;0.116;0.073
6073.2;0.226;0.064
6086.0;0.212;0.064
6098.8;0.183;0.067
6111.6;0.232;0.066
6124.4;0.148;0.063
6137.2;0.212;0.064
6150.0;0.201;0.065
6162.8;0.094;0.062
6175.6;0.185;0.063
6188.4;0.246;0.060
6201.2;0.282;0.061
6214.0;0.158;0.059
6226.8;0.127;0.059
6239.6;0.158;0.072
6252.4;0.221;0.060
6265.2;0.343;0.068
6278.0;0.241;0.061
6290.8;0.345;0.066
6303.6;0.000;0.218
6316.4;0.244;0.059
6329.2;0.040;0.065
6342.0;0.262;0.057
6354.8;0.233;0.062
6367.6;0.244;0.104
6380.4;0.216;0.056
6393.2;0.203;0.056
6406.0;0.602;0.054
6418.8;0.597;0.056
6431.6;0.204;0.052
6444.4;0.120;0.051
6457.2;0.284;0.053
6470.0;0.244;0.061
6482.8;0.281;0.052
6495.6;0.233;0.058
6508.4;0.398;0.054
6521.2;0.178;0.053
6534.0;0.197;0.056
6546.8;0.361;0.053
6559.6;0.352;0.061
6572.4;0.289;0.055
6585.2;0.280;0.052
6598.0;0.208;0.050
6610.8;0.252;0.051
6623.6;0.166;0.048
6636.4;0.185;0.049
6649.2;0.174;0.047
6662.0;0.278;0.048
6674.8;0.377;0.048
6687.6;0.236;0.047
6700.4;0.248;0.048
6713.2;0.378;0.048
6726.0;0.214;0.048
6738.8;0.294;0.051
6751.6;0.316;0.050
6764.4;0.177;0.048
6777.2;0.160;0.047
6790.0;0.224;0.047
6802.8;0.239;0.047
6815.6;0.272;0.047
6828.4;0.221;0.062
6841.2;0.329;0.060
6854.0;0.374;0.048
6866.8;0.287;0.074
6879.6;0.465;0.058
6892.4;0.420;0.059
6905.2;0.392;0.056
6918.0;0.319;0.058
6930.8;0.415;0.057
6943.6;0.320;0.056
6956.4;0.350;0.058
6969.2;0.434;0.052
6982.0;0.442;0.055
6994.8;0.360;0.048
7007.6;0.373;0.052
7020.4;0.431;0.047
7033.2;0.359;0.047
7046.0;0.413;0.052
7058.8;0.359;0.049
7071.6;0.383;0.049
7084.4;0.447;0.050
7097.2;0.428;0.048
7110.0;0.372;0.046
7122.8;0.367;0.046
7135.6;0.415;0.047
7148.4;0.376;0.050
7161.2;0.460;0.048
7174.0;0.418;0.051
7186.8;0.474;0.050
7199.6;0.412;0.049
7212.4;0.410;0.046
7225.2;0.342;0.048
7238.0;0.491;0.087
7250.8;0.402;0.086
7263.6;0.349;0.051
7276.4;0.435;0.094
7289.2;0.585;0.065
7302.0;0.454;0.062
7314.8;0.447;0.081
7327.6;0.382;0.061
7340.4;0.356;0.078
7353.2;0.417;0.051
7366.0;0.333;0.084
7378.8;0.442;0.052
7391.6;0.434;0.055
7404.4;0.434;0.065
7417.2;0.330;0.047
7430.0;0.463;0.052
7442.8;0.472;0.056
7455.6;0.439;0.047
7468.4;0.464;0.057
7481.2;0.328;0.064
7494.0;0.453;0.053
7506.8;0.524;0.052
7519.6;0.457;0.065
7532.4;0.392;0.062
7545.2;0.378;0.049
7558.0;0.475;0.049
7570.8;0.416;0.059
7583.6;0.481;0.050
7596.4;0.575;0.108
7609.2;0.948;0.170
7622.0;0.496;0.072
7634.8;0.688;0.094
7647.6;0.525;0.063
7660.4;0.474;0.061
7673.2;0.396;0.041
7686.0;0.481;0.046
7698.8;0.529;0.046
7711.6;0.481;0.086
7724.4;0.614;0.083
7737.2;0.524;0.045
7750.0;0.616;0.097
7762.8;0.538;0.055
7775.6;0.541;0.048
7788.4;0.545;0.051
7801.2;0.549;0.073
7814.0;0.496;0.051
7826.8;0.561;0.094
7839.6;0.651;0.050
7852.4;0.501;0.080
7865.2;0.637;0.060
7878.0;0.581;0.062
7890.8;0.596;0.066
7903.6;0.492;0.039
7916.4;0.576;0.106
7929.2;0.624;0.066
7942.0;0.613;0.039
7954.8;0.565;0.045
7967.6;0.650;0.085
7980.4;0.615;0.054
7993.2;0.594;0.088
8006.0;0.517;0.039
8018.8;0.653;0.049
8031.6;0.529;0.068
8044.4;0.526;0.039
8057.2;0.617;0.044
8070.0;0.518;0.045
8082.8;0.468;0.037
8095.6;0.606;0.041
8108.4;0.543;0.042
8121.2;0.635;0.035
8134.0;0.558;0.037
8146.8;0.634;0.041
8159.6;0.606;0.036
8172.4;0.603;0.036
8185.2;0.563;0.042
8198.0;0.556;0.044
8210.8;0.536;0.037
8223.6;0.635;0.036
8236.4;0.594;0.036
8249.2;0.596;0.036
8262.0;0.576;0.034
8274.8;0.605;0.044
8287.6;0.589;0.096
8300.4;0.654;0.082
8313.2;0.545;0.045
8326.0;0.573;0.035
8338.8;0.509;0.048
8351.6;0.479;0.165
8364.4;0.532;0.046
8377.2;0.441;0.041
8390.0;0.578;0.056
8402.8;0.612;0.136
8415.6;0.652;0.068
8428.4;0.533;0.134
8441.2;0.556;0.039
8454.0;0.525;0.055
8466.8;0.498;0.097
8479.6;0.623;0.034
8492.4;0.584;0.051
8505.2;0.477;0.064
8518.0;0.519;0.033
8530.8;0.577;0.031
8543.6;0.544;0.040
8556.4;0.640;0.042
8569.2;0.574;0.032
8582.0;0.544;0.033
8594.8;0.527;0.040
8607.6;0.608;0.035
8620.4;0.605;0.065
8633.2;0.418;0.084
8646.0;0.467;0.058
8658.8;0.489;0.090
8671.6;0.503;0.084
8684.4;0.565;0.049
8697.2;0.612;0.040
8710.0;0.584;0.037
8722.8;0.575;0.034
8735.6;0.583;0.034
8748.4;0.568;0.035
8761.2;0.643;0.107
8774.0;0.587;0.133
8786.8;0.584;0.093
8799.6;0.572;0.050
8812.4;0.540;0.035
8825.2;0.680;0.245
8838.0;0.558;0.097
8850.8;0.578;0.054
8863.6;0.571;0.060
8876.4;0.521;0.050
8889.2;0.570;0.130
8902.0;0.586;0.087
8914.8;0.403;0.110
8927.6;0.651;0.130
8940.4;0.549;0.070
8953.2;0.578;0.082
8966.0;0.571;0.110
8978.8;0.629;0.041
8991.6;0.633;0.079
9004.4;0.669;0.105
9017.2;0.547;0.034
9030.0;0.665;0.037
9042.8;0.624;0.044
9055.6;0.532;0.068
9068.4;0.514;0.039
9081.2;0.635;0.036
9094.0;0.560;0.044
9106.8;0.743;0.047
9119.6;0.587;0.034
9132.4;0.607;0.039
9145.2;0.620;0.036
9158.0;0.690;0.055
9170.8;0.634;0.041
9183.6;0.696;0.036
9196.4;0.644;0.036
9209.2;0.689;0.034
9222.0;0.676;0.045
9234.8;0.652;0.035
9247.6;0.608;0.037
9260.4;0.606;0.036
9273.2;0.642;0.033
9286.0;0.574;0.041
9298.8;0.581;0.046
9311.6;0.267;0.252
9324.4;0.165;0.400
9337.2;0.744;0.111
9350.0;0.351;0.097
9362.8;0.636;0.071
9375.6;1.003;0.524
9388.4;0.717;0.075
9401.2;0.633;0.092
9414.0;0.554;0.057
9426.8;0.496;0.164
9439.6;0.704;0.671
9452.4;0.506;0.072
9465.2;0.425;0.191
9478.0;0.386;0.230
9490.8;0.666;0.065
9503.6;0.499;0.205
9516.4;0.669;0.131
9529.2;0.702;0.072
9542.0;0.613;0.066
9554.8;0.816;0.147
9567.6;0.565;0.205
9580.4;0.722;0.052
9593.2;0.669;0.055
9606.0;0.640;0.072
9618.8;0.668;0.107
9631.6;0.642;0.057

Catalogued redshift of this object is 0.72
